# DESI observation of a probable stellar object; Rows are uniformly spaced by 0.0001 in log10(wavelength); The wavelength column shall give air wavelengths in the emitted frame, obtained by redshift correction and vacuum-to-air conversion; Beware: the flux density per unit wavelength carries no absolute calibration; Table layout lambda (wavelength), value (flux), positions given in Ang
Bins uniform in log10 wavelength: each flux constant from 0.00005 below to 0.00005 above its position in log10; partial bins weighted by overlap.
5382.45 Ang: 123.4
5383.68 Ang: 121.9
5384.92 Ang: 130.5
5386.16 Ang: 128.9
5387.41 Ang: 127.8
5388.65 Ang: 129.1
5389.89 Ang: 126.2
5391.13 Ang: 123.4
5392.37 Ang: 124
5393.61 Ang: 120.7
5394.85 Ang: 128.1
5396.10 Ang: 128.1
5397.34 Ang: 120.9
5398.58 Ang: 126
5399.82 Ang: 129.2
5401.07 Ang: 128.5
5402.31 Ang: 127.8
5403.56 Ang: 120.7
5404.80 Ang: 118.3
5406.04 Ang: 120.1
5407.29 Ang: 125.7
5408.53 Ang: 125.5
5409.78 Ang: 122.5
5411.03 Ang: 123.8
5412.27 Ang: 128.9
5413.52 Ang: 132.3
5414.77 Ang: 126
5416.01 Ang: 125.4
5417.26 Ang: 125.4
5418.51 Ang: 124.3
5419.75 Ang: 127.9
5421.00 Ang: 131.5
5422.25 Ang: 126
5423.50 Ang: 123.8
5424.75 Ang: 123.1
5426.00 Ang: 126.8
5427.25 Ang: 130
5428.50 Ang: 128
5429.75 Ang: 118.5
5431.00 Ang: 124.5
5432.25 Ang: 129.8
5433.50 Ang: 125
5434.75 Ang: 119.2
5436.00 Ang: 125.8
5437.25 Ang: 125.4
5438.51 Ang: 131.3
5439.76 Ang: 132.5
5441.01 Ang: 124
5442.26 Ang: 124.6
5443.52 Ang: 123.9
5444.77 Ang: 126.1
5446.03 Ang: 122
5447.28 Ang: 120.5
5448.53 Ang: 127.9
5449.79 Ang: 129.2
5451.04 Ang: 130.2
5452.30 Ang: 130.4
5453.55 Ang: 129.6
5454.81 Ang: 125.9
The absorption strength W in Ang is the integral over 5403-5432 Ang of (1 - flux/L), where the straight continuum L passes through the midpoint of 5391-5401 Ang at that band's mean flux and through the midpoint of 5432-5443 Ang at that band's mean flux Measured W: 0.13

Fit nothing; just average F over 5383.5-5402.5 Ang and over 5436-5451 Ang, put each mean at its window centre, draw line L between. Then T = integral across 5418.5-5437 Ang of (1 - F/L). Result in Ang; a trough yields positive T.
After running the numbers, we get 0.1 Ang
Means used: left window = 126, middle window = 126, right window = 126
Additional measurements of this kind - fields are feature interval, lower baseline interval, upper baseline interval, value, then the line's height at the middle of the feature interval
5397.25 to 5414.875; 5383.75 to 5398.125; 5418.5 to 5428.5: 0.2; 126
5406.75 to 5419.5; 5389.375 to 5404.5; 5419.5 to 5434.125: 0.0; 126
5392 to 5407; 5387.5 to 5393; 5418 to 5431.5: 0.2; 126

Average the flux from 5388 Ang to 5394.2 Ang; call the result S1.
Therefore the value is 125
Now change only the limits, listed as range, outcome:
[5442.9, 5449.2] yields 124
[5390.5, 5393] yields 124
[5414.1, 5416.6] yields 126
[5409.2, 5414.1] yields 127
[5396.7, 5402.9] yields 127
